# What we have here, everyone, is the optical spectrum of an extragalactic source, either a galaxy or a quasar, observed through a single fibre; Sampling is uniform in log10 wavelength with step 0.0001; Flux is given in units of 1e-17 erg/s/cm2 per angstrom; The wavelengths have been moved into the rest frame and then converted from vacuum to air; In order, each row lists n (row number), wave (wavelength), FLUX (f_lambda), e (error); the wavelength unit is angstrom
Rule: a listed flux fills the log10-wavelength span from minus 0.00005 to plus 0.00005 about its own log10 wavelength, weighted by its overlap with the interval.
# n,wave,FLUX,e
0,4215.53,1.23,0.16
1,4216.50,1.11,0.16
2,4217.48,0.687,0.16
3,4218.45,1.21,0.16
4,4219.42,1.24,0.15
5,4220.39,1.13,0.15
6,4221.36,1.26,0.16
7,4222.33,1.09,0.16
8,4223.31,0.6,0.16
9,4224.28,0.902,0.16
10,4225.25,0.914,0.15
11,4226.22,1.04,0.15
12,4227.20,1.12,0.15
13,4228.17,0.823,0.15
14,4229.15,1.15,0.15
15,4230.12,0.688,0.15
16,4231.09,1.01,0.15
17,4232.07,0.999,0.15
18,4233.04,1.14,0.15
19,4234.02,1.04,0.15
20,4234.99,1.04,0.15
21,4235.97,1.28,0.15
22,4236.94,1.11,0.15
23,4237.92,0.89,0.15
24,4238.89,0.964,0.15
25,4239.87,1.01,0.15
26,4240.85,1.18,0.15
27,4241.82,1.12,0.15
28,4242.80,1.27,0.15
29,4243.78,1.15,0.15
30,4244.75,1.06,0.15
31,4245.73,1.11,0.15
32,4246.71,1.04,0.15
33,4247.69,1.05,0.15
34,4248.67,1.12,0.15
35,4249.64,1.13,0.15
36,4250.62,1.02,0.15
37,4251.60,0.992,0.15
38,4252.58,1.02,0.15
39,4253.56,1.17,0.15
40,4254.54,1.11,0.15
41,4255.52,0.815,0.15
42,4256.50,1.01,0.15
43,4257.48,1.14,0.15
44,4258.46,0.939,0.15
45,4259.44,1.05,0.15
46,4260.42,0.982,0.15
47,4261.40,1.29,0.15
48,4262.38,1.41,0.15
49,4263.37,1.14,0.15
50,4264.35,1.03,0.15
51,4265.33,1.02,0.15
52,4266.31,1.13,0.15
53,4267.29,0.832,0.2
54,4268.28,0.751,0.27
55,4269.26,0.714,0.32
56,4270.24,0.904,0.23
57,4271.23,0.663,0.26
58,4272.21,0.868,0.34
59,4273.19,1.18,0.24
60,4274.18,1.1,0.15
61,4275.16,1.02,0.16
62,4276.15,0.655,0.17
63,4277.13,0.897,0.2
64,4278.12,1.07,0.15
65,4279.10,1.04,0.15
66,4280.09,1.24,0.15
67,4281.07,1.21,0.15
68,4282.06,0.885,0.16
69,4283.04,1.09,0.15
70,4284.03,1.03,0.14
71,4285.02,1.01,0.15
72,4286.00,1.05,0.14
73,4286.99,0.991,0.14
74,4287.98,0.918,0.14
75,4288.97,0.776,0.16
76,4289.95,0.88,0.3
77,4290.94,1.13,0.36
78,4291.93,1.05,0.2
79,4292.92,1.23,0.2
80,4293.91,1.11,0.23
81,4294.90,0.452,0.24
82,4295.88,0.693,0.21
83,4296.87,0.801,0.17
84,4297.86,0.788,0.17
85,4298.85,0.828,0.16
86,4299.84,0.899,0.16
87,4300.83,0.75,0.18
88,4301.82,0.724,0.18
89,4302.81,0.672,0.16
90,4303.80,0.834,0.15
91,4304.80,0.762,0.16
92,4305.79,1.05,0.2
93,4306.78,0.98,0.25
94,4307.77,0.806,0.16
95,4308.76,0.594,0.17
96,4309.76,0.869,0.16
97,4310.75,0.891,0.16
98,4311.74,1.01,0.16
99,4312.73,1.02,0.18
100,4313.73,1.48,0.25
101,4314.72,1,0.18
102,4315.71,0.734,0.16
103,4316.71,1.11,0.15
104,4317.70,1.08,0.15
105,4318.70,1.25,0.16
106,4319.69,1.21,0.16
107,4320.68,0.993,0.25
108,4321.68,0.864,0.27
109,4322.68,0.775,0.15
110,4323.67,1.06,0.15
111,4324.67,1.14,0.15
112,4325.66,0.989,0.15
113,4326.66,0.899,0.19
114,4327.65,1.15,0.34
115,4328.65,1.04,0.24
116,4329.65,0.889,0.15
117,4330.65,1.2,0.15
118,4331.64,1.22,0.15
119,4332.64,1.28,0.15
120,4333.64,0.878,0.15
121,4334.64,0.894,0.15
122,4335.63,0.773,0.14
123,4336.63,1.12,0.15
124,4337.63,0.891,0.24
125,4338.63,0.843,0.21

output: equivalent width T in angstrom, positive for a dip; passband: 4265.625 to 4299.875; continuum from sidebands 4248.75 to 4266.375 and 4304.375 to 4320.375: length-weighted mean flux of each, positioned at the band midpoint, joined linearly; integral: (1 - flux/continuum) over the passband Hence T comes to 3.2 angstrom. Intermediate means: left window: 1.08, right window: 0.992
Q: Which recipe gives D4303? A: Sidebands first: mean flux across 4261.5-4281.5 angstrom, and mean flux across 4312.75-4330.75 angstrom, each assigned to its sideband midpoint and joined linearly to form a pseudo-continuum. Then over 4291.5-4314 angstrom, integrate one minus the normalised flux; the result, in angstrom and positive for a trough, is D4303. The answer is 3.3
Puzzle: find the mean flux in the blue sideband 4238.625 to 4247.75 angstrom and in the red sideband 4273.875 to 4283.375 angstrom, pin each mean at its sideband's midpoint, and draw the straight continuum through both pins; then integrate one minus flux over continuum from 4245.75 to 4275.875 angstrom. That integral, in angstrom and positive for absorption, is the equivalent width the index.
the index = 1.1 angstrom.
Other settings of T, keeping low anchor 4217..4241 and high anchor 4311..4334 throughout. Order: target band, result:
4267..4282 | 1.4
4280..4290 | 0.4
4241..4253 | -0.8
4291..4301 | 1.6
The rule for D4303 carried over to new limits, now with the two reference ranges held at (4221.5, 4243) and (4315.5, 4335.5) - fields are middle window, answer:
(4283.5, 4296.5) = 1.0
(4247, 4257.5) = -0.3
